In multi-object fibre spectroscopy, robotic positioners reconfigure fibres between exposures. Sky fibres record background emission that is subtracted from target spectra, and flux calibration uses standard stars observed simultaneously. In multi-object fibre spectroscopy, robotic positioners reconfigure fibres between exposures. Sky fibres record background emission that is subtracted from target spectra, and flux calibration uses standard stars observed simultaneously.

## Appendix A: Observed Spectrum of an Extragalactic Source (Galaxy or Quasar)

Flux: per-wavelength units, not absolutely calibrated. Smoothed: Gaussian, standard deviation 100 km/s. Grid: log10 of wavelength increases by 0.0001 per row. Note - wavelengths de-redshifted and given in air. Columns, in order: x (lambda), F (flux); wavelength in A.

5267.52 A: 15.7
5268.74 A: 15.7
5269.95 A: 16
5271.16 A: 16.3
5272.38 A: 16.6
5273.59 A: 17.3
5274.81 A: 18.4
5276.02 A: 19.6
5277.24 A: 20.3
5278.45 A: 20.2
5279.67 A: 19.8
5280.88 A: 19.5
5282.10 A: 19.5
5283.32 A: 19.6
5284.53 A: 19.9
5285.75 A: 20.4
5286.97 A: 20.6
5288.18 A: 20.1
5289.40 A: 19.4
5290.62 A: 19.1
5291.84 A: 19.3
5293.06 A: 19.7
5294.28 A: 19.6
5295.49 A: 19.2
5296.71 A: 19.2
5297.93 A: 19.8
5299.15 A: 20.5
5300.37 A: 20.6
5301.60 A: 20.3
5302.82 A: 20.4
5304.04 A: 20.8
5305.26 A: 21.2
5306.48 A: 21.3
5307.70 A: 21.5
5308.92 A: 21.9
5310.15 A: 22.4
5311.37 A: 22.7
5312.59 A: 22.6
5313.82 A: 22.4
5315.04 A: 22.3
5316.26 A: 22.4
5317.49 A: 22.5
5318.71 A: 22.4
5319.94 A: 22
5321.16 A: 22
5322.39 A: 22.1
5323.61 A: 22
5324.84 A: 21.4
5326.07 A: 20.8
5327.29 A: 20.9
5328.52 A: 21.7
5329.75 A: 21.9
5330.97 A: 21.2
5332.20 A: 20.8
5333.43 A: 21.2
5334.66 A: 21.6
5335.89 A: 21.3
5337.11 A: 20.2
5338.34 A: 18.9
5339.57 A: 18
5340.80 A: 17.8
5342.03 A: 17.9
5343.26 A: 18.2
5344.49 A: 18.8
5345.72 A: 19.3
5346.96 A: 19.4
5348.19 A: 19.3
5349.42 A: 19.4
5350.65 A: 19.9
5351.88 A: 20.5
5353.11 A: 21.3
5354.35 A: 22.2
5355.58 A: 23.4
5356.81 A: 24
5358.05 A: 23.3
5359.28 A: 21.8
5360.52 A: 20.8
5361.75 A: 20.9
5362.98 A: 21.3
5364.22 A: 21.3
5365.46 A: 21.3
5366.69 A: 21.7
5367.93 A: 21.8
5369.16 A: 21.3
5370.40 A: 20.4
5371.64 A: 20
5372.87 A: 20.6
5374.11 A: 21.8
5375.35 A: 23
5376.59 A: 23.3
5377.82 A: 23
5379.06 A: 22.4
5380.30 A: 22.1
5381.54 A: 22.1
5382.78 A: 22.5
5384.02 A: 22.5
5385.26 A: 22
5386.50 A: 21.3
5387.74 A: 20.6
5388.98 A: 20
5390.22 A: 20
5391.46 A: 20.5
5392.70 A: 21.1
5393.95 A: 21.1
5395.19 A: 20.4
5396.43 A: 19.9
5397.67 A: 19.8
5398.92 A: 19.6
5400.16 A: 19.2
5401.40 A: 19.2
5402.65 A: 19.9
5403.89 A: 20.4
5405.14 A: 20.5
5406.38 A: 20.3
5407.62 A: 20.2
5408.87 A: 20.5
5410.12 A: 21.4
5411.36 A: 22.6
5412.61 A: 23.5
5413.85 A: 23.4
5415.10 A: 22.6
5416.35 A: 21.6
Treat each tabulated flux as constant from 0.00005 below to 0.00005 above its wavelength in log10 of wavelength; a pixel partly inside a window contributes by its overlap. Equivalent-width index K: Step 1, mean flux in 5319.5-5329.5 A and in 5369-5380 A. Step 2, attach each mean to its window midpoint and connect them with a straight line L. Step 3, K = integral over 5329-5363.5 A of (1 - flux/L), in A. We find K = 1.8 A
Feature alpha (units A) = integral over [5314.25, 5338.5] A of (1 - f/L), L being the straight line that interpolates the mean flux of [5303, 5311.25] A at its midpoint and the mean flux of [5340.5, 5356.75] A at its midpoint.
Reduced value -0.8 A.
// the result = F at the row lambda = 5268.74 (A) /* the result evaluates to 15.7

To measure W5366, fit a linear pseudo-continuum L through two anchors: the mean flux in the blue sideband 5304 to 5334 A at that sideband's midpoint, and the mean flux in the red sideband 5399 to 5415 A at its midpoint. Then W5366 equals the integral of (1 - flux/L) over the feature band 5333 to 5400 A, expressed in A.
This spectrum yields 1.4 A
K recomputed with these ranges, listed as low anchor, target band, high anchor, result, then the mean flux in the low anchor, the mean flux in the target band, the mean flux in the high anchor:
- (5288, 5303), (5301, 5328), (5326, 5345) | -2.5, 19.7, 21.7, 20.1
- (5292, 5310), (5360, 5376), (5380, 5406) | -0.5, 20.5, 21.3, 20.7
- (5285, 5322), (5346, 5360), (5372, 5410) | -0.2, 21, 21.3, 21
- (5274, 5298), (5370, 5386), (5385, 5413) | -1.3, 19.6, 22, 20.6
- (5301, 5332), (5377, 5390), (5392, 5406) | -0.9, 21.7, 21.8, 20.1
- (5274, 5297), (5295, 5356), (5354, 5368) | 0.1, 19.6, 20.8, 22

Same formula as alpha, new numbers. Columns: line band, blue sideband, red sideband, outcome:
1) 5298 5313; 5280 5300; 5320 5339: -0.71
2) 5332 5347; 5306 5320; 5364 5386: 1.77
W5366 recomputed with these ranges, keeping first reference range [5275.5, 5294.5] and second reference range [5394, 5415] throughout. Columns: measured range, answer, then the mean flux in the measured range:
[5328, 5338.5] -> -0.46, 21.1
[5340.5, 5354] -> 0.62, 19.3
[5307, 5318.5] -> -1.32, 22.3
